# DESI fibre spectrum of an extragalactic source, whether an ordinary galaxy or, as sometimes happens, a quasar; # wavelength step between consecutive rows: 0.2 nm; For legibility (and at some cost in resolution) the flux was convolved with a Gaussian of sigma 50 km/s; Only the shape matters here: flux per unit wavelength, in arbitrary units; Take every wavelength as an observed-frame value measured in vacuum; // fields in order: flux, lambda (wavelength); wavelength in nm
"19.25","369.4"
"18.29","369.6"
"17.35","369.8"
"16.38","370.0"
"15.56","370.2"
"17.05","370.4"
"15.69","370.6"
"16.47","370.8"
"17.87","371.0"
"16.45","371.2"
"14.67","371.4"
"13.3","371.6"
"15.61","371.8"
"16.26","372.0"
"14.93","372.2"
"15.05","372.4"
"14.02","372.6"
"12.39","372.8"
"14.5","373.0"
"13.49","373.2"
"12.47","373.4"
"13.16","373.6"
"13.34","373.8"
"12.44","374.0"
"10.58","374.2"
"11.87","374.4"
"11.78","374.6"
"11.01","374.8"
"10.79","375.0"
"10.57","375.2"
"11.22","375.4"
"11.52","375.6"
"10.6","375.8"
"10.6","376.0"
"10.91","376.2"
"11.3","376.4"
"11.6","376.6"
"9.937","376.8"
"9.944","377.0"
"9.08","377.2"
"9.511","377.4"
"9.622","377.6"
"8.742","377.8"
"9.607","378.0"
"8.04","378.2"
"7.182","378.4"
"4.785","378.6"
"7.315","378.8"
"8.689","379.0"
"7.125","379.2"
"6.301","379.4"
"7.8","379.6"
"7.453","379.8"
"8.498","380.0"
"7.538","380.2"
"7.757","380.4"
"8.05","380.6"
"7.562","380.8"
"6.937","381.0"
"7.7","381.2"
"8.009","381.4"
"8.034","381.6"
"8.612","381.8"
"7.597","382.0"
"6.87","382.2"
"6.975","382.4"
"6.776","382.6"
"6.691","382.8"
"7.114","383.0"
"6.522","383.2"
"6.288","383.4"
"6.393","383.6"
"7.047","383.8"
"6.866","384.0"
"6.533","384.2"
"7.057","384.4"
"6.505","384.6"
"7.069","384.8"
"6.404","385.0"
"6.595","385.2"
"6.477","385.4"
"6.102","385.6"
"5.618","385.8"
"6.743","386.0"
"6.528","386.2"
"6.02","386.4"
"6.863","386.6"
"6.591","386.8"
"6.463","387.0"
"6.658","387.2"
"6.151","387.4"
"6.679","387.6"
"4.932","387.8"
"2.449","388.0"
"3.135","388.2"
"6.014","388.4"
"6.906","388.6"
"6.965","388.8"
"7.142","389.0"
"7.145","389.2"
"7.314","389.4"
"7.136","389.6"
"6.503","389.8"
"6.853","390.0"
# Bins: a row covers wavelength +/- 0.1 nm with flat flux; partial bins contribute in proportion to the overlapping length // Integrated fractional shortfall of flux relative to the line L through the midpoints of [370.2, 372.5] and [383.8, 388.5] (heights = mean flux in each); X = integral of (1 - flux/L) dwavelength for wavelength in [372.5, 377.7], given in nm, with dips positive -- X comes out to 0.73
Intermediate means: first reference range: 15.8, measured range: 11.5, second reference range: 6.13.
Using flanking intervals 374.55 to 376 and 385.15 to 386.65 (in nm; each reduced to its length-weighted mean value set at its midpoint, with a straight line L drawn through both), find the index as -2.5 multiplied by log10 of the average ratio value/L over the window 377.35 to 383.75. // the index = 0.15 mag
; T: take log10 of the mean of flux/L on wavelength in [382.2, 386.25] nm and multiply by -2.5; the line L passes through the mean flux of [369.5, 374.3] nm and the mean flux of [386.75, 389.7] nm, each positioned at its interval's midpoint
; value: 0.24 mag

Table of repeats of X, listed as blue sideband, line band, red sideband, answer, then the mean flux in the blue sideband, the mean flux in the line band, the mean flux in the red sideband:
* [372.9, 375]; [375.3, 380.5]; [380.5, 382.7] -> 0.52 nm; 12.4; 8.95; 7.56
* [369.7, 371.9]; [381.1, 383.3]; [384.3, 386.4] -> 0.31 nm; 16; 7.35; 6.49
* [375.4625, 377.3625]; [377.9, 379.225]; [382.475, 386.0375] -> 0.27 nm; 10.6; 7.56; 6.6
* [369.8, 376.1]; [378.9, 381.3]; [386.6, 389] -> 0.55 nm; 13.7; 7.62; 5.83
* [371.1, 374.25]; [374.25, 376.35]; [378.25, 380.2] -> 0.03 nm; 14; 11.1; 7.27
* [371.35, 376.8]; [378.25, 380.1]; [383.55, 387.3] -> 0.48 nm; 12.5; 7.26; 6.56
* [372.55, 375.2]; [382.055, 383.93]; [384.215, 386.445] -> 0.22 nm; 12.3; 6.76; 6.48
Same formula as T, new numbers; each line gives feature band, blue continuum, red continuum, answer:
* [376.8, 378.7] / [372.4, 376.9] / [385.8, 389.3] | 0.22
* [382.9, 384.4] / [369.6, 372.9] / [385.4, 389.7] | 0.25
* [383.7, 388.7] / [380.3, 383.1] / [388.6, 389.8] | 0.17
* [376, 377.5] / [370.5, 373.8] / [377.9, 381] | -0.01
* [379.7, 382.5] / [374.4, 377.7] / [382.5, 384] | 0.03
